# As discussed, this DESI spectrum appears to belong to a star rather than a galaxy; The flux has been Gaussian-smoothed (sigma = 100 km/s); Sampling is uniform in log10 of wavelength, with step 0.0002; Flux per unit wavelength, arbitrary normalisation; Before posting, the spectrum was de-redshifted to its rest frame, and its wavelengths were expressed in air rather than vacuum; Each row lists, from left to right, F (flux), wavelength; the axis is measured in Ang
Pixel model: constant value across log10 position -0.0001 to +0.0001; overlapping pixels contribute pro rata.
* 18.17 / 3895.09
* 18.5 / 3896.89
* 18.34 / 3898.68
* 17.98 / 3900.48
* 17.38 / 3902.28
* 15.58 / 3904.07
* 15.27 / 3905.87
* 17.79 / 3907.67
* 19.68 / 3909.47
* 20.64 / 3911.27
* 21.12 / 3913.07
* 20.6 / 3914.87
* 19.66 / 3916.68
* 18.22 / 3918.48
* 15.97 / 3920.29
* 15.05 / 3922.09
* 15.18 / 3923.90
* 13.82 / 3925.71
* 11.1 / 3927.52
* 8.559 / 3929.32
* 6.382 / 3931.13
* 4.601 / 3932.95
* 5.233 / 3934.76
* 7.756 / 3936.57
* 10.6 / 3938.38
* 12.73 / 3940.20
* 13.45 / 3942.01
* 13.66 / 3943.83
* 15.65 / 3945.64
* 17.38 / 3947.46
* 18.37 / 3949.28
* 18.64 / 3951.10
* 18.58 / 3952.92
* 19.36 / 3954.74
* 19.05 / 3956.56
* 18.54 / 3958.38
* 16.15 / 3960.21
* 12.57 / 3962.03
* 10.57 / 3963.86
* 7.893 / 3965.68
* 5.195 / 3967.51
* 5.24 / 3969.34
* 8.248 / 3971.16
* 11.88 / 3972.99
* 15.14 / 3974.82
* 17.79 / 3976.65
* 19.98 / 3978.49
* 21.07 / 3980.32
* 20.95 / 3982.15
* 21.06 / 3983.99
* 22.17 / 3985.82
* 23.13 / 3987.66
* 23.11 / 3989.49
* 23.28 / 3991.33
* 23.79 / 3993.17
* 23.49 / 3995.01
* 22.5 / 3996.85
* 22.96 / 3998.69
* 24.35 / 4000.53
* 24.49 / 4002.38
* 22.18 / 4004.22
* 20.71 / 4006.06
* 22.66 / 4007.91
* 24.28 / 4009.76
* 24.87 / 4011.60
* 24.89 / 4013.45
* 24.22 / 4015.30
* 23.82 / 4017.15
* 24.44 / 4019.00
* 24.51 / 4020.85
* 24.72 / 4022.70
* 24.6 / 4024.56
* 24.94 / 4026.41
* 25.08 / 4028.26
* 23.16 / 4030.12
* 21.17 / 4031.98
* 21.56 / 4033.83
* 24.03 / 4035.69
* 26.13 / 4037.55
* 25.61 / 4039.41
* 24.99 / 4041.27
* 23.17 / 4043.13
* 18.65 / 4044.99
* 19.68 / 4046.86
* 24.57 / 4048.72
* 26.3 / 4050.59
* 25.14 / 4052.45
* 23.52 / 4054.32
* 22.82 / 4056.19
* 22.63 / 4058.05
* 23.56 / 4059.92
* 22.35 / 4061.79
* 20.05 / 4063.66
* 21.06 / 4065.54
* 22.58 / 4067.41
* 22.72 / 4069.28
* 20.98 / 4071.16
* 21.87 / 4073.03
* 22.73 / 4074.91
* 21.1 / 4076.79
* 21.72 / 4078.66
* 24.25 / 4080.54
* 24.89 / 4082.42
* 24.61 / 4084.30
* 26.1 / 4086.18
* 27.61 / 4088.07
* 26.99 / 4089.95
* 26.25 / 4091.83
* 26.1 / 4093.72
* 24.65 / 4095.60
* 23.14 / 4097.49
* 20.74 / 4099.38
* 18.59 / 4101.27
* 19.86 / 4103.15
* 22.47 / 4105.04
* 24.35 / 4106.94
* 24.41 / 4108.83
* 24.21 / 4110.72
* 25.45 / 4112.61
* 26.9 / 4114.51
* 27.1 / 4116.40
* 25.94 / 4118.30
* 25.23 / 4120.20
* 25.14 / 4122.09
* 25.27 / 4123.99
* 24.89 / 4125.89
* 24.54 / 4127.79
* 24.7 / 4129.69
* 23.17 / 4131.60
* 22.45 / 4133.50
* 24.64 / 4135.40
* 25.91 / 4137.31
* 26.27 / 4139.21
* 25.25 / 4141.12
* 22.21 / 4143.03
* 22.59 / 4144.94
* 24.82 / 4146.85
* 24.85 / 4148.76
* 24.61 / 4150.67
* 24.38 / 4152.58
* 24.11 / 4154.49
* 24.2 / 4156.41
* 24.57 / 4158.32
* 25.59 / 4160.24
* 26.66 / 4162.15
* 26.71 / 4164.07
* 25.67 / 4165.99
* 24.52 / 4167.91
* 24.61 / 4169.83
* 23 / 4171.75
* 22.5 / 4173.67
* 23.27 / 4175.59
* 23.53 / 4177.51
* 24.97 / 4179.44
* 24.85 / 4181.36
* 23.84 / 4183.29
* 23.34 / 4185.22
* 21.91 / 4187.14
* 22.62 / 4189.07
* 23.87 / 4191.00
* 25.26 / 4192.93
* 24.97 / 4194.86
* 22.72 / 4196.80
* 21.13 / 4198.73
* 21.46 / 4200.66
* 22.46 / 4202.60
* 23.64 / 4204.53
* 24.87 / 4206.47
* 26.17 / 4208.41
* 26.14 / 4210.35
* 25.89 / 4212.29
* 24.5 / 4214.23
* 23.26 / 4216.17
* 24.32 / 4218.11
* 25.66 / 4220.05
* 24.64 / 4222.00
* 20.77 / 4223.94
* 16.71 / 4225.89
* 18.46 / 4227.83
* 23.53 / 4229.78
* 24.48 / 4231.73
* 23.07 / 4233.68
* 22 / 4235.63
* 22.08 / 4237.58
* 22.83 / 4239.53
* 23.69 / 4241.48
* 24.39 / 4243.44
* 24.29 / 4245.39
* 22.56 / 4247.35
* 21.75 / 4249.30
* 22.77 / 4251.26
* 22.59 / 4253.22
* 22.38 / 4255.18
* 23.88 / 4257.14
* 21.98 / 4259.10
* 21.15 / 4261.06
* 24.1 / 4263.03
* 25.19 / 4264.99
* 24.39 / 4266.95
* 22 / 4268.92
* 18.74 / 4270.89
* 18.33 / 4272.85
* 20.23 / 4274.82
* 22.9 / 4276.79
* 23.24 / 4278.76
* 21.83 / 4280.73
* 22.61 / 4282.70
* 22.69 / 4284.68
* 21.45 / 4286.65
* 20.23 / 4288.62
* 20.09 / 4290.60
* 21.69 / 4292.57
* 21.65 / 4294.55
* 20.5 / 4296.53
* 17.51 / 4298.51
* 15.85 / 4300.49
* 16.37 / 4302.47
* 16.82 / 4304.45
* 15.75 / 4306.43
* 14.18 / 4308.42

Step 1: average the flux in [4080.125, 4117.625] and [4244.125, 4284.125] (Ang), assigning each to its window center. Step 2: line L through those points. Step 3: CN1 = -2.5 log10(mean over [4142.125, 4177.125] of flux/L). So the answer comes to -0.03 mag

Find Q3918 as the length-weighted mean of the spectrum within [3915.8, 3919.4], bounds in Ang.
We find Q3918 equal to 18.9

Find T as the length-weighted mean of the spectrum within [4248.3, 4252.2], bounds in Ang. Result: 22.3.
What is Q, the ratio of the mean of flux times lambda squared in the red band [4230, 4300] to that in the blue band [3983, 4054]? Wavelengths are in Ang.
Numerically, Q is 1.06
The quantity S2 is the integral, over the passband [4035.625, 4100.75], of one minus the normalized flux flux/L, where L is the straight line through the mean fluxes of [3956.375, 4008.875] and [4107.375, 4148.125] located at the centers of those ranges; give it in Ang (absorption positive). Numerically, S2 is -4.1 Ang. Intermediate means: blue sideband 18.3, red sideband 24.8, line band 23.5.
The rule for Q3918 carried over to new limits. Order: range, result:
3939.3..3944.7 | 13.3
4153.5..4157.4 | 24.2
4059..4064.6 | 22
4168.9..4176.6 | 23.4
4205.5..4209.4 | 25.5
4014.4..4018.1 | 24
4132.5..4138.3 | 24.4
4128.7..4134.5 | 23.5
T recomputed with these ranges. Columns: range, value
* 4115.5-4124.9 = 25.7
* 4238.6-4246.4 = 23.8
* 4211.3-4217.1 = 24.6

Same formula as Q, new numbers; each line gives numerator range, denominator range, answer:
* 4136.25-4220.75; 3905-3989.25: 1.80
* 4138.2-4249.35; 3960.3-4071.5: 1.22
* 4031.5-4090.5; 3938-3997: 1.46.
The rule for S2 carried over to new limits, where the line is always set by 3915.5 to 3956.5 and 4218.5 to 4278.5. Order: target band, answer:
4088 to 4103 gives -4.7 Ang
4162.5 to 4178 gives -3.1 Ang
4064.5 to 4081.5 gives -4.4 Ang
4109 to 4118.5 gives -3.6 Ang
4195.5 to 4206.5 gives -0.8 Ang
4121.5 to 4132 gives -3.1 Ang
